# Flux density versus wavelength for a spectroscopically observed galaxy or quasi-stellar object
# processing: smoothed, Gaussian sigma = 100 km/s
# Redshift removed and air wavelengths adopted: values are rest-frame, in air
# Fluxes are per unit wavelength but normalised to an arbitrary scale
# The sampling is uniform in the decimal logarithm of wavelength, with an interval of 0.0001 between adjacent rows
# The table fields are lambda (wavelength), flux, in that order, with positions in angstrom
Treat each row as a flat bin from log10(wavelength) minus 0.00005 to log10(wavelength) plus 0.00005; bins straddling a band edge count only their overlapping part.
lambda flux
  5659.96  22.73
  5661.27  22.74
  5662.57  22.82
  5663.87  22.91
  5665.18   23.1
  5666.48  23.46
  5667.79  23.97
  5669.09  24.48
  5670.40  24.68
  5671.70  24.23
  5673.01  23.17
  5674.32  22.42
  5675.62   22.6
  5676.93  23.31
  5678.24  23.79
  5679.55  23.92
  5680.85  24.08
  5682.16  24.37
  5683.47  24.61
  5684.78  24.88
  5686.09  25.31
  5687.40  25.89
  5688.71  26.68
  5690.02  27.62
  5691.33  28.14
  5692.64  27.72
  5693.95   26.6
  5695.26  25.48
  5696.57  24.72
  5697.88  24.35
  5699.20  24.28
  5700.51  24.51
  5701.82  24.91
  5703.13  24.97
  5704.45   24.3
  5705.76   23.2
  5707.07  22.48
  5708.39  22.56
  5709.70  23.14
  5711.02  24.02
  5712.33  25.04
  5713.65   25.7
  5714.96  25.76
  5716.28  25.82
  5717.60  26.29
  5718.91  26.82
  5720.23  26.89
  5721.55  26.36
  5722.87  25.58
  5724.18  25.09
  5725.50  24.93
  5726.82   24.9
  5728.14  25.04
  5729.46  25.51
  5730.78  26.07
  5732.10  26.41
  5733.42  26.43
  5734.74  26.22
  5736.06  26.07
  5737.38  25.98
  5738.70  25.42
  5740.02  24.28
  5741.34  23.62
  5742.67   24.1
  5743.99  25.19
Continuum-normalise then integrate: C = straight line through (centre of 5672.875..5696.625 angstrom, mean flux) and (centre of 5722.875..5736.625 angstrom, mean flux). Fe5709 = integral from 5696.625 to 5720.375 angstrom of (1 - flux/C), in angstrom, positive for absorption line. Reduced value 0.7 angstrom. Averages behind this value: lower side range 25.1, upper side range 25.7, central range 24.7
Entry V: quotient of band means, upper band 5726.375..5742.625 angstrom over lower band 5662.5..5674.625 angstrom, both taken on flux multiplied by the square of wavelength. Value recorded 1.10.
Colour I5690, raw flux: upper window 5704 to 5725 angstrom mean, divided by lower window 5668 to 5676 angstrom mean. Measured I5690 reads 1.05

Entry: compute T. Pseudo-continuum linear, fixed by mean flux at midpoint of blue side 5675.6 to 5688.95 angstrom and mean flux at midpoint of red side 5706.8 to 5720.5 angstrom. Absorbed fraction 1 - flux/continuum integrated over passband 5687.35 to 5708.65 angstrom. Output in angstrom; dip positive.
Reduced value -0.4 angstrom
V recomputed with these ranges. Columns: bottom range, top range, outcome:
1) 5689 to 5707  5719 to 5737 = 1.03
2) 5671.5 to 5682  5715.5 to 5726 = 1.13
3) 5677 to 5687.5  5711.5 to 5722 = 1.08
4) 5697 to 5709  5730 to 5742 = 1.08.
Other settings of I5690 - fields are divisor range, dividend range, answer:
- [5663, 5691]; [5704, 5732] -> 1.03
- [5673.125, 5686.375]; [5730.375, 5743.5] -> 1.07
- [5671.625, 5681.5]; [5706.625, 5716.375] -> 1.04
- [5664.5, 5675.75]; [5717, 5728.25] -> 1.09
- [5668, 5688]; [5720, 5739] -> 1.07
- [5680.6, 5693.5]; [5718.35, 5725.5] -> 1.00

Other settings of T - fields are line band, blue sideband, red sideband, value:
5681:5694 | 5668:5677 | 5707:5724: -1.0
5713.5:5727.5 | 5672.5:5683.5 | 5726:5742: -0.5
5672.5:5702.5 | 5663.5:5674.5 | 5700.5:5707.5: -1.3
